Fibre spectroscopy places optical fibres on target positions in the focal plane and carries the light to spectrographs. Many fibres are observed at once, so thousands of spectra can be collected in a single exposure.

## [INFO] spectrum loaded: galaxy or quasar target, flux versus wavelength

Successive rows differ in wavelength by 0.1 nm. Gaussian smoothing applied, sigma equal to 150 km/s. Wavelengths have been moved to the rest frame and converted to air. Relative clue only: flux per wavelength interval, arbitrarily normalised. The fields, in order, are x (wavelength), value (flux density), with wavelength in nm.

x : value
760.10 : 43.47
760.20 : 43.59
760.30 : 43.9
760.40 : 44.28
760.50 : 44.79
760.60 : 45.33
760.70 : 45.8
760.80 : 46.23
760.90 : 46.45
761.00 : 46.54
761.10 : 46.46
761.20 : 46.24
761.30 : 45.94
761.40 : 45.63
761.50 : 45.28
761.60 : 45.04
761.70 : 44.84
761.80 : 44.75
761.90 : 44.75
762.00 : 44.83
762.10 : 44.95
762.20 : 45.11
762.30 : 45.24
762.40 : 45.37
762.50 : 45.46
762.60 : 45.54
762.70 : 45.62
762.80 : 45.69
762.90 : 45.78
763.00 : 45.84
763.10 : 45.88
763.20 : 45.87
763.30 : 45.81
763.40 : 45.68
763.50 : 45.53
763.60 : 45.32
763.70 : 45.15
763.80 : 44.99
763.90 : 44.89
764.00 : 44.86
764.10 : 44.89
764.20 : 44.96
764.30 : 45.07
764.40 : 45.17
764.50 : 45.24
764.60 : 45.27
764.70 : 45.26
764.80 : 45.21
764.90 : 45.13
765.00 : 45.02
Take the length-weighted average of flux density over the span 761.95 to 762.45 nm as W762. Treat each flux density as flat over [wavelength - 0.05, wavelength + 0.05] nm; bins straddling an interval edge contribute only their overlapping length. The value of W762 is 45.1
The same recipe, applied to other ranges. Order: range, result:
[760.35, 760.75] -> 45.1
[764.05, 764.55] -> 45.1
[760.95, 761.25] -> 46.4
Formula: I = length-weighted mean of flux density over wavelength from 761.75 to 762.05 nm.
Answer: 44.8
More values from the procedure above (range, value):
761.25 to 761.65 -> 45.5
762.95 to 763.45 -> 45.8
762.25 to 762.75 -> 45.4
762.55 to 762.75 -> 45.6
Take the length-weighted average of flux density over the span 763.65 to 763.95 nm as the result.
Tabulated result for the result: 45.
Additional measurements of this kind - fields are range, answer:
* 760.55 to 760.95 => 46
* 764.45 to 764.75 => 45.3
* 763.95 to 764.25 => 44.9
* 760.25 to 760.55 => 44.3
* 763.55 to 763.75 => 45.2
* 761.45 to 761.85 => 45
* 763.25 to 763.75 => 45.5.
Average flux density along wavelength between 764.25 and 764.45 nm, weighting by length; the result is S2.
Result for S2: 45.1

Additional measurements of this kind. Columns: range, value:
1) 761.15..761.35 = 46.1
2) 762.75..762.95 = 45.7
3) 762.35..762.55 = 45.4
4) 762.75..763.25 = 45.8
